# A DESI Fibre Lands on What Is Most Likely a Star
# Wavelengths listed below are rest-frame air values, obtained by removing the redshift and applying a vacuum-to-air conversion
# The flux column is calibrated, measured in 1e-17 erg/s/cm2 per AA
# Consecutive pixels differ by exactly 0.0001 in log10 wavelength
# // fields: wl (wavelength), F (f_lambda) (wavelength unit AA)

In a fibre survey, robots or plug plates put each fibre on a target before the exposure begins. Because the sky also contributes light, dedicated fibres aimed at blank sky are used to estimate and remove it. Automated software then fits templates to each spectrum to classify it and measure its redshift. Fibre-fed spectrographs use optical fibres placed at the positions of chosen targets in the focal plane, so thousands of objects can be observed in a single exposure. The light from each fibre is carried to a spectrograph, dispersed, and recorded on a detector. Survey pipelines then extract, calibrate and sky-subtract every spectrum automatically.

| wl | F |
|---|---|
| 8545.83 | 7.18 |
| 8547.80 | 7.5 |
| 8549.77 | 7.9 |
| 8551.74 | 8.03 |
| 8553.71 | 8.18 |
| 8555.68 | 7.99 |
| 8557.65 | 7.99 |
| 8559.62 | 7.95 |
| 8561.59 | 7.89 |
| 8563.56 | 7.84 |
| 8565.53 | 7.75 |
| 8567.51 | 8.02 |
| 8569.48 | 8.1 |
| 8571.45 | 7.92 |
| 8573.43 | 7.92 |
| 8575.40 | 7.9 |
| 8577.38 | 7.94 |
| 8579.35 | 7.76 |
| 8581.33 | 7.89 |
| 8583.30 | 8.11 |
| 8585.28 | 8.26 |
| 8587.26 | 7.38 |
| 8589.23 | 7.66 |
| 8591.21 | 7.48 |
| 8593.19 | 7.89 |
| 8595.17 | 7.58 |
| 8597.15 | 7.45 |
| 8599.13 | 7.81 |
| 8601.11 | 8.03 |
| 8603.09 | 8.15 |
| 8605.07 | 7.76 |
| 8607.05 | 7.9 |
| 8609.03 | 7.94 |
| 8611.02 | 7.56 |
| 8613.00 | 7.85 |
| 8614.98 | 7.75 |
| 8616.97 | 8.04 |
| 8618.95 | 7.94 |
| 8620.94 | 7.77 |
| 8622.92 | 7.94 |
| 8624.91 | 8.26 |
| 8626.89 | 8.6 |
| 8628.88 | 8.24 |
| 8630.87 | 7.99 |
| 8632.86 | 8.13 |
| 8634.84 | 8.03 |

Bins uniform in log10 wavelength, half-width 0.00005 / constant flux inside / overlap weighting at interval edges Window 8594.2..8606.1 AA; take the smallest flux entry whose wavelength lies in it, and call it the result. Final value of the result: 7.45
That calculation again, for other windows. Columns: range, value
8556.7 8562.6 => 7.89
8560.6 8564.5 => 7.84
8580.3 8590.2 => 7.38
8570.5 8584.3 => 7.76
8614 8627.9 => 7.75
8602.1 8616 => 7.56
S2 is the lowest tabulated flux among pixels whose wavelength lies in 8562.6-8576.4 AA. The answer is 7.75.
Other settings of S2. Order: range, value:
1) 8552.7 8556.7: 7.99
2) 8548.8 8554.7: 7.9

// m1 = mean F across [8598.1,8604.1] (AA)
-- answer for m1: 7.99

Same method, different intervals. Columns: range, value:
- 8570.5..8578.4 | 7.92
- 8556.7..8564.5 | 7.92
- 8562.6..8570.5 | 7.93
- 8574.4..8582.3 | 7.87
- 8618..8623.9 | 7.88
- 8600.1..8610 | 7.96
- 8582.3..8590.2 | 7.86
